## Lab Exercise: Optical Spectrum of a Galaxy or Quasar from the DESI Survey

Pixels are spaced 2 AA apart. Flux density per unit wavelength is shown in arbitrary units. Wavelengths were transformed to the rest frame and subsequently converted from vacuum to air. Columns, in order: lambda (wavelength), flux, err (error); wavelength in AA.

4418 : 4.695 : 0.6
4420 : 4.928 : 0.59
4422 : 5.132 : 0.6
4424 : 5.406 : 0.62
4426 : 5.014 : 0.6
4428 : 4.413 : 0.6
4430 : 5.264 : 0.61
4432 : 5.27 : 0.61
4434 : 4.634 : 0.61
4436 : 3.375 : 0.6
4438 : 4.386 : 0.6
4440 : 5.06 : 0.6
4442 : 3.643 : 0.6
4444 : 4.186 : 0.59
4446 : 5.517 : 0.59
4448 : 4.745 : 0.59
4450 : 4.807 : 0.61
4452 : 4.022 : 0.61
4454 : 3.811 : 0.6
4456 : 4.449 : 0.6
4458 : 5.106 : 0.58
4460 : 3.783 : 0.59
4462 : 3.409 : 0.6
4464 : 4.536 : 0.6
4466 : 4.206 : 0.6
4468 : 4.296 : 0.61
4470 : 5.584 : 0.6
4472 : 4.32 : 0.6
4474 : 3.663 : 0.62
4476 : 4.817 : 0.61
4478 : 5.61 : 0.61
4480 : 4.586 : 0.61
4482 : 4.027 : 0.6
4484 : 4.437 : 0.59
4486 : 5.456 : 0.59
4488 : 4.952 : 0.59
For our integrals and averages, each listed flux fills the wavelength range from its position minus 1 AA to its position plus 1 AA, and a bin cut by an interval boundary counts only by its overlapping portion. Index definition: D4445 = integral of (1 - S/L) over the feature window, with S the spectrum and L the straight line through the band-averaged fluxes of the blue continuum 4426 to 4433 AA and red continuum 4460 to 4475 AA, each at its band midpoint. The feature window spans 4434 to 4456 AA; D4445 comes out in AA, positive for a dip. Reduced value 1.5 AA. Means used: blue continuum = 4.99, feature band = 4.37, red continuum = 4.25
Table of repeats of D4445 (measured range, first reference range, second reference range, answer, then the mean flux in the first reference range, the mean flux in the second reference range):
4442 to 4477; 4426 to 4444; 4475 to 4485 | 1.6 AA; 4.52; 4.7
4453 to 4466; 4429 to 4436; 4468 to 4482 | 1.5 AA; 4.82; 4.68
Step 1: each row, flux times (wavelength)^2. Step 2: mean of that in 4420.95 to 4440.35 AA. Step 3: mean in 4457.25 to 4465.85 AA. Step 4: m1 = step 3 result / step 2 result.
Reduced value 0.89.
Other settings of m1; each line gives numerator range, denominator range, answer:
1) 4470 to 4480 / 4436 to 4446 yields 1.10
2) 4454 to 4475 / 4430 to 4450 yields 0.95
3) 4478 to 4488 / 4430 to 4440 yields 1.06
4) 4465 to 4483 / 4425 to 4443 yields 1.02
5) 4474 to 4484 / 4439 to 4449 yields 1.01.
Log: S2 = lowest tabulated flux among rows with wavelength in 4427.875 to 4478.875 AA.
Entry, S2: 3.375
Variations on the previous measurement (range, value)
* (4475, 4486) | 4.027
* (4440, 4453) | 3.643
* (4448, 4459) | 3.811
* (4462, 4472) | 3.409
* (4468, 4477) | 3.663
